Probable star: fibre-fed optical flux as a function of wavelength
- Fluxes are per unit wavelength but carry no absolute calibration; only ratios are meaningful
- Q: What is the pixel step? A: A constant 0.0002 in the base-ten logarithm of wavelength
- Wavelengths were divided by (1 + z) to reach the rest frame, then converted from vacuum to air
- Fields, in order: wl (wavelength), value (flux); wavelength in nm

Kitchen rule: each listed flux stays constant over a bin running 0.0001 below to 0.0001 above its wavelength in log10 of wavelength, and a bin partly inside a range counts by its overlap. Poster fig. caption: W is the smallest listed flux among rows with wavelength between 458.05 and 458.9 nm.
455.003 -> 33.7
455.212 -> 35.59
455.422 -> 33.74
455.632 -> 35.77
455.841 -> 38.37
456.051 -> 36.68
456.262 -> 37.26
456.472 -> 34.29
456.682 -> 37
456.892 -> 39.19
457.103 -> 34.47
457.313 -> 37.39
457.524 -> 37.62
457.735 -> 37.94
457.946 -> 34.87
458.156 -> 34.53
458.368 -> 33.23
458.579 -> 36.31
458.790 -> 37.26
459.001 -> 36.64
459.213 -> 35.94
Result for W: 33.23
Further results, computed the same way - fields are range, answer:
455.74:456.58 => 34.29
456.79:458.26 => 34.47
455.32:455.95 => 33.74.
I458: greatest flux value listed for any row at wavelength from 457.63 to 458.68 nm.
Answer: 37.94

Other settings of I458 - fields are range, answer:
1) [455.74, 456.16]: 38.37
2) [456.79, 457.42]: 39.19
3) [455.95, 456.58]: 37.26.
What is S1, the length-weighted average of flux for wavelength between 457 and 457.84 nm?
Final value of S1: 36.9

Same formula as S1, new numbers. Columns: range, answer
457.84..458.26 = 34.8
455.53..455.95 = 37.2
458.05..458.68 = 34.7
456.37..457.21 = 36.3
